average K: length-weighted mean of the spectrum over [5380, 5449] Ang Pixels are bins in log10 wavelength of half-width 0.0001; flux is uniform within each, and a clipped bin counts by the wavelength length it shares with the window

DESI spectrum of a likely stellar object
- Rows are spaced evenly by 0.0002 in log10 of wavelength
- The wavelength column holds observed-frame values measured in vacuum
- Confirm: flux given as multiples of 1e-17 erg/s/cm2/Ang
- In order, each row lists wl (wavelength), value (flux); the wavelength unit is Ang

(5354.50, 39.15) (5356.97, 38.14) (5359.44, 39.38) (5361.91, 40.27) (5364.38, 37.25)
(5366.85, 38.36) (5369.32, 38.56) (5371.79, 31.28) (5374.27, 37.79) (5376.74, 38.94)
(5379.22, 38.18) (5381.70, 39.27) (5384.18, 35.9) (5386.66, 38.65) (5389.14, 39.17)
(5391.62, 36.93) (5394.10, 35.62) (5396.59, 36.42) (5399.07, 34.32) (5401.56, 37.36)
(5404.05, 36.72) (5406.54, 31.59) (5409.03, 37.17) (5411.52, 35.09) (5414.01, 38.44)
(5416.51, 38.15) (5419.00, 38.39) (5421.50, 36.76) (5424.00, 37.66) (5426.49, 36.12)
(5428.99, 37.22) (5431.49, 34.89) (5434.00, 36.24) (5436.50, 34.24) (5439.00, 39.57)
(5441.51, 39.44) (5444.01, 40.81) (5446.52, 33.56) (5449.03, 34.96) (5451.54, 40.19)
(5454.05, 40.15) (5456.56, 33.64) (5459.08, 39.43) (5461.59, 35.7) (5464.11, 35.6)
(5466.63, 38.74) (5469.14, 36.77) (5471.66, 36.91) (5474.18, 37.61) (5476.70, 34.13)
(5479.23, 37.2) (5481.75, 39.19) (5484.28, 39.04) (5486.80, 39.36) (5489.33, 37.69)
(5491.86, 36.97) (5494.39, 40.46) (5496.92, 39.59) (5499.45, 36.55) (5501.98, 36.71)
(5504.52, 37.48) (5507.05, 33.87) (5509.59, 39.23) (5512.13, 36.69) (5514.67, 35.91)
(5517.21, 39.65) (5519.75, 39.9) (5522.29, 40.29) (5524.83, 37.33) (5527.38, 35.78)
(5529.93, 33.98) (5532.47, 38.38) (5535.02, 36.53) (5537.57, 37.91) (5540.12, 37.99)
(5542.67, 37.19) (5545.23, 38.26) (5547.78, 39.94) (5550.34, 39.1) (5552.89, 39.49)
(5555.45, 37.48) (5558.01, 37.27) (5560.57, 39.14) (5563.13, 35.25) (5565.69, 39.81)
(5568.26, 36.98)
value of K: 36.9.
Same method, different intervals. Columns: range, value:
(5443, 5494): 37.4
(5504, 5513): 36.8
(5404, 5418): 36.2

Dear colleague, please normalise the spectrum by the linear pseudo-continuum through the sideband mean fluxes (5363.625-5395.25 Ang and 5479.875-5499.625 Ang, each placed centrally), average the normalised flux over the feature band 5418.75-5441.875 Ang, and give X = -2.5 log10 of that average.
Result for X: 0.03 mag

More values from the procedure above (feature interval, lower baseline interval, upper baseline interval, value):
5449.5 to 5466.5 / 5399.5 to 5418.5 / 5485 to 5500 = 0.007 mag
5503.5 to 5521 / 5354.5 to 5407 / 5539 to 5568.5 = 0.013 mag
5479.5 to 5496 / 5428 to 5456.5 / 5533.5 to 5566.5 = -0.032 mag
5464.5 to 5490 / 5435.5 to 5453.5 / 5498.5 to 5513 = -0.012 mag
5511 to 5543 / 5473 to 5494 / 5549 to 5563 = 0.015 mag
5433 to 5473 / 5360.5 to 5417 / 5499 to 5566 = 0.001 mag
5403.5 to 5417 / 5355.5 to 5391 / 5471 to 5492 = 0.052 mag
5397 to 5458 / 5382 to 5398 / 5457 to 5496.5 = 0.018 mag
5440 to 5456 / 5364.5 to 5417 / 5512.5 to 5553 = -0.021 mag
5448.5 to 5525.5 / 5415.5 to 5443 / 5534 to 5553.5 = 0.002 mag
